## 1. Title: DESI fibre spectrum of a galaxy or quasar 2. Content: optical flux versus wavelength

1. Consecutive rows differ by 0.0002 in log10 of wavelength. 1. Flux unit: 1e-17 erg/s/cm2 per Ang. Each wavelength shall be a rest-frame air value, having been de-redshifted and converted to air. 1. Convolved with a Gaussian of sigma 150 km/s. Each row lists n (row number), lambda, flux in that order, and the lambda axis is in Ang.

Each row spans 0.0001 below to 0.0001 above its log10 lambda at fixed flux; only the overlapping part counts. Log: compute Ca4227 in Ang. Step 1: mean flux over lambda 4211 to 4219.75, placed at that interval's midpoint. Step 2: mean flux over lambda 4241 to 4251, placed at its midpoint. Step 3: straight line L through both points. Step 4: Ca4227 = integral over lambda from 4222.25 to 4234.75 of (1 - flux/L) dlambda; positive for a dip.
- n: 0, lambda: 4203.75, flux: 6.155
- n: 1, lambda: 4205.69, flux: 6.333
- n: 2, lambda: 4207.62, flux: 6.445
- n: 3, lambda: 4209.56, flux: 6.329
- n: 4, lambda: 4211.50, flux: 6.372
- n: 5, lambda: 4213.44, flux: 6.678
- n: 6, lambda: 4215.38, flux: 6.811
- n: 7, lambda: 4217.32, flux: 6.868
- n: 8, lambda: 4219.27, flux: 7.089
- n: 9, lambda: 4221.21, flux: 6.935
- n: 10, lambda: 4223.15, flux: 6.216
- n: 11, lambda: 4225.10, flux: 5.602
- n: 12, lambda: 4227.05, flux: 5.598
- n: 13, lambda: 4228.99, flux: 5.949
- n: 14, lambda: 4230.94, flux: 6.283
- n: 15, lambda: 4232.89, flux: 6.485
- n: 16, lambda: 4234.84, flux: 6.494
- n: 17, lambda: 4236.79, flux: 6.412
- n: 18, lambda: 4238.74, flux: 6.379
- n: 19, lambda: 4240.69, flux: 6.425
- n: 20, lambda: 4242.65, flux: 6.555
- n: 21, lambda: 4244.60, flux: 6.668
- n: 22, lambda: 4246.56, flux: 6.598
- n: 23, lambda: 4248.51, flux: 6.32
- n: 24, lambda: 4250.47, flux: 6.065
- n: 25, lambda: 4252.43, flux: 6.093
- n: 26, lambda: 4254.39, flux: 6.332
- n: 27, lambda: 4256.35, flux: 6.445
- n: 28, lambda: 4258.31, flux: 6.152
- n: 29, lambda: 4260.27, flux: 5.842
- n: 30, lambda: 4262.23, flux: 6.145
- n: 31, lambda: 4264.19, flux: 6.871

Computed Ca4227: 1.1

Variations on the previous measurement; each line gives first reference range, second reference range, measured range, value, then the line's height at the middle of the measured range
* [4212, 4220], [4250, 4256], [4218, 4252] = 0.7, 6.5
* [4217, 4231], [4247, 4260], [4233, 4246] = -0.5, 6.26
